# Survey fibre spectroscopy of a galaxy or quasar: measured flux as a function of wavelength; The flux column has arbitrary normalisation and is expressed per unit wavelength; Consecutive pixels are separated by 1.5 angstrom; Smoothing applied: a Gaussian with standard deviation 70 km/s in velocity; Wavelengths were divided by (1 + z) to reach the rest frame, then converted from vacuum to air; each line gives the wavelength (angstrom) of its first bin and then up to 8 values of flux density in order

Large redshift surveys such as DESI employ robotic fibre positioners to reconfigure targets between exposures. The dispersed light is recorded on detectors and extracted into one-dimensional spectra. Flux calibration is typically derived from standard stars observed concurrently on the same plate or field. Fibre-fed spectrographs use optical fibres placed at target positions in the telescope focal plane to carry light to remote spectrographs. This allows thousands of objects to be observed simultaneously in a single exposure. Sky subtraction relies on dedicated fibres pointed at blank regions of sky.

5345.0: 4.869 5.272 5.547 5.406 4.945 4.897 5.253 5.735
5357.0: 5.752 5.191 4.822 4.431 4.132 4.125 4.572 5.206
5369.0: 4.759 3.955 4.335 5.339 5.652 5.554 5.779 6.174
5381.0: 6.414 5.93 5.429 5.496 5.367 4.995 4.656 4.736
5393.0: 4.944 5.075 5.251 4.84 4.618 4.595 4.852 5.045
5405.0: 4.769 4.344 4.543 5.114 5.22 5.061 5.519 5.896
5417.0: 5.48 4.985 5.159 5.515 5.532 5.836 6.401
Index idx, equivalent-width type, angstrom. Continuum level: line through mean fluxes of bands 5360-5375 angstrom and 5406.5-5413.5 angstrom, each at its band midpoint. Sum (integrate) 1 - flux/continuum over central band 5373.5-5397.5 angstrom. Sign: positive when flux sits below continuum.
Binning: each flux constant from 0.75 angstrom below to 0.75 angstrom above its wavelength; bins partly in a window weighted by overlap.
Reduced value -3.4 angstrom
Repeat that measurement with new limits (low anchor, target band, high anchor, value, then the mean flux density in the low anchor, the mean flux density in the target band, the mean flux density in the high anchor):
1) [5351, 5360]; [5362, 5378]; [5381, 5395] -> 1.41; 5.29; 4.81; 5.25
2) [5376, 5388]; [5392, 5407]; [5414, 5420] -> 2.02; 5.76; 4.84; 5.43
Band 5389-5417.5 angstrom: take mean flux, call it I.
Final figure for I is 4.97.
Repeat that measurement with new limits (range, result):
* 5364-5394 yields 5.18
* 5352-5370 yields 4.89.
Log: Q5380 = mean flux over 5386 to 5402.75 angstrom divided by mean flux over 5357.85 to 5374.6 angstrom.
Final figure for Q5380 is 1.1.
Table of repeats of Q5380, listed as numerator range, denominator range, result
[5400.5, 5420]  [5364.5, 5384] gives 0.96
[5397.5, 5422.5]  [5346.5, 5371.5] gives 1.02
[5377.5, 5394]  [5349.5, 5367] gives 1.10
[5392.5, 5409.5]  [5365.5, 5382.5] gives 0.91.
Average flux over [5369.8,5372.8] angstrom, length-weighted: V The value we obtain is 4.17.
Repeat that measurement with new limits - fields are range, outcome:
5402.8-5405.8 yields 4.9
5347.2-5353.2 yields 5.2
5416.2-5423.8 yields 5.34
